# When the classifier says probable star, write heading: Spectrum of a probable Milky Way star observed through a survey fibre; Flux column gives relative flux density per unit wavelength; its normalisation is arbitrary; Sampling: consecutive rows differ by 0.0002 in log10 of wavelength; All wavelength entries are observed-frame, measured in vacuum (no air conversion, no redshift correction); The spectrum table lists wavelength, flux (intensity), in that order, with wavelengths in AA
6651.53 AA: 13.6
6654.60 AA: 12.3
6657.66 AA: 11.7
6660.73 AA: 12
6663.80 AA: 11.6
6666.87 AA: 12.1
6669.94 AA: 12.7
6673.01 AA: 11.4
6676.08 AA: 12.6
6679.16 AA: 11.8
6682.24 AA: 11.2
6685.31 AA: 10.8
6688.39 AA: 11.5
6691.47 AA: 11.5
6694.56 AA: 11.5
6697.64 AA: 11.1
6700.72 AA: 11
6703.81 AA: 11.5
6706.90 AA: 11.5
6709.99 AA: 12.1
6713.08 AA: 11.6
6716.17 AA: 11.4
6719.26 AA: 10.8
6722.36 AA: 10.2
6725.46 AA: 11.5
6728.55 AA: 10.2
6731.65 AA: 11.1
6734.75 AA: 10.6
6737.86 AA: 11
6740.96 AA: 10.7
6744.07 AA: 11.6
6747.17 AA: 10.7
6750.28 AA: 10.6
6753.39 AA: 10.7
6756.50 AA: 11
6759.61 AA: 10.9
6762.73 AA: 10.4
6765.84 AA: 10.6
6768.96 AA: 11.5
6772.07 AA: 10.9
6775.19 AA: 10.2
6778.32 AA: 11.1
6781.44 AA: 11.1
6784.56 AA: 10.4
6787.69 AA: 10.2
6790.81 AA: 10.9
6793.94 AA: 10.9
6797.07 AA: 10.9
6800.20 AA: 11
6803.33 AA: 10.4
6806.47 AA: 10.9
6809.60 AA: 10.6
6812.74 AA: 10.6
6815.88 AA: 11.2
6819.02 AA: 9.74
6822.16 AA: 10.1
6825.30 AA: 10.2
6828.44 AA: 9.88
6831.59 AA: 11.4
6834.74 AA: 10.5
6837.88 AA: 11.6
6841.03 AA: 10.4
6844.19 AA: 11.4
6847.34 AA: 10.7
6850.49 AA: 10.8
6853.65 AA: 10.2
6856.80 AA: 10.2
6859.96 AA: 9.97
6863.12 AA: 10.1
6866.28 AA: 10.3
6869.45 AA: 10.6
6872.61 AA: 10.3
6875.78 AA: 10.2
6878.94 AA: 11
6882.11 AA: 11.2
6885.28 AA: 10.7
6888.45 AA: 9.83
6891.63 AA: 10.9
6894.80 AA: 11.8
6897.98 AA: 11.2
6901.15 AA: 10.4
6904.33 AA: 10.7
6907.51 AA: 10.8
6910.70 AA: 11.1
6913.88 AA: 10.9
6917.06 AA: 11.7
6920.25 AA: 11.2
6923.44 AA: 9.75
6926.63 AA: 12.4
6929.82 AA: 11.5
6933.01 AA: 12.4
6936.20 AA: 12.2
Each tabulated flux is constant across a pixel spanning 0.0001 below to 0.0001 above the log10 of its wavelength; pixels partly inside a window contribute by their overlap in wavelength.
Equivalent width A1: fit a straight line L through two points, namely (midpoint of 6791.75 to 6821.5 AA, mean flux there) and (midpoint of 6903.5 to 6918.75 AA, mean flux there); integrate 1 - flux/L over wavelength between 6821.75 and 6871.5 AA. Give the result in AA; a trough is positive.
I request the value 1.3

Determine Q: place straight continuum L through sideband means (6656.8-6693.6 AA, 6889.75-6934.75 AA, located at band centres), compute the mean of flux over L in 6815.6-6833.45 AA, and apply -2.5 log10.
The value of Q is 0.10 mag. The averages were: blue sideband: 11.7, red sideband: 11.2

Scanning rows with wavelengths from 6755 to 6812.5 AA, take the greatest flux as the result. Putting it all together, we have 11.5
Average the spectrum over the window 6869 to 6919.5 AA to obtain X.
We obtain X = 10.8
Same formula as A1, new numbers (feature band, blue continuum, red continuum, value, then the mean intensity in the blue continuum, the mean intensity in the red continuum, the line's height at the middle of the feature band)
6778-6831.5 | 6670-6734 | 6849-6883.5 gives 0.85 AA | 11.3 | 10.4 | 10.8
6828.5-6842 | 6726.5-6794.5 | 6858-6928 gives -0.13 AA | 10.8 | 10.8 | 10.8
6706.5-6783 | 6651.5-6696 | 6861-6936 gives 3.93 AA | 11.8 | 10.9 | 11.5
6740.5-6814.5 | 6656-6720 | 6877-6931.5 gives 3.71 AA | 11.6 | 11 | 11.4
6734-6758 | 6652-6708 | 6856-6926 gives 1.08 AA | 11.7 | 10.7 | 11.4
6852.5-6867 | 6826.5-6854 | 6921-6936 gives 1.07 AA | 10.8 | 11.6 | 11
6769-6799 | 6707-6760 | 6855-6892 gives 0.05 AA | 11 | 10.4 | 10.8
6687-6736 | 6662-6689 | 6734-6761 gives 0.52 AA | 11.8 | 10.9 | 11.3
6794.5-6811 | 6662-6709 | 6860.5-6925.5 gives 0.50 AA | 11.6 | 10.7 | 11.1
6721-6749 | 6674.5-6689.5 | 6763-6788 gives 0.68 AA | 11.6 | 10.8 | 11.1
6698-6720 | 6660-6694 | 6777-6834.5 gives 0.07 AA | 11.7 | 10.6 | 11.5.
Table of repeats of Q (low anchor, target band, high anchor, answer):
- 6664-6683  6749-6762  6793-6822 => 0.039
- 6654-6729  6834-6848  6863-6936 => 0.015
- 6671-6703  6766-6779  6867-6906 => 0.027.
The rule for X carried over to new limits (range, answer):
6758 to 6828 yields 10.7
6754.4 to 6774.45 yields 10.9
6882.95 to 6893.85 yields 10.6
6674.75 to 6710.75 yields 11.5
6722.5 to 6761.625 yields 10.9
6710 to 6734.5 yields 11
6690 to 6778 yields 11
